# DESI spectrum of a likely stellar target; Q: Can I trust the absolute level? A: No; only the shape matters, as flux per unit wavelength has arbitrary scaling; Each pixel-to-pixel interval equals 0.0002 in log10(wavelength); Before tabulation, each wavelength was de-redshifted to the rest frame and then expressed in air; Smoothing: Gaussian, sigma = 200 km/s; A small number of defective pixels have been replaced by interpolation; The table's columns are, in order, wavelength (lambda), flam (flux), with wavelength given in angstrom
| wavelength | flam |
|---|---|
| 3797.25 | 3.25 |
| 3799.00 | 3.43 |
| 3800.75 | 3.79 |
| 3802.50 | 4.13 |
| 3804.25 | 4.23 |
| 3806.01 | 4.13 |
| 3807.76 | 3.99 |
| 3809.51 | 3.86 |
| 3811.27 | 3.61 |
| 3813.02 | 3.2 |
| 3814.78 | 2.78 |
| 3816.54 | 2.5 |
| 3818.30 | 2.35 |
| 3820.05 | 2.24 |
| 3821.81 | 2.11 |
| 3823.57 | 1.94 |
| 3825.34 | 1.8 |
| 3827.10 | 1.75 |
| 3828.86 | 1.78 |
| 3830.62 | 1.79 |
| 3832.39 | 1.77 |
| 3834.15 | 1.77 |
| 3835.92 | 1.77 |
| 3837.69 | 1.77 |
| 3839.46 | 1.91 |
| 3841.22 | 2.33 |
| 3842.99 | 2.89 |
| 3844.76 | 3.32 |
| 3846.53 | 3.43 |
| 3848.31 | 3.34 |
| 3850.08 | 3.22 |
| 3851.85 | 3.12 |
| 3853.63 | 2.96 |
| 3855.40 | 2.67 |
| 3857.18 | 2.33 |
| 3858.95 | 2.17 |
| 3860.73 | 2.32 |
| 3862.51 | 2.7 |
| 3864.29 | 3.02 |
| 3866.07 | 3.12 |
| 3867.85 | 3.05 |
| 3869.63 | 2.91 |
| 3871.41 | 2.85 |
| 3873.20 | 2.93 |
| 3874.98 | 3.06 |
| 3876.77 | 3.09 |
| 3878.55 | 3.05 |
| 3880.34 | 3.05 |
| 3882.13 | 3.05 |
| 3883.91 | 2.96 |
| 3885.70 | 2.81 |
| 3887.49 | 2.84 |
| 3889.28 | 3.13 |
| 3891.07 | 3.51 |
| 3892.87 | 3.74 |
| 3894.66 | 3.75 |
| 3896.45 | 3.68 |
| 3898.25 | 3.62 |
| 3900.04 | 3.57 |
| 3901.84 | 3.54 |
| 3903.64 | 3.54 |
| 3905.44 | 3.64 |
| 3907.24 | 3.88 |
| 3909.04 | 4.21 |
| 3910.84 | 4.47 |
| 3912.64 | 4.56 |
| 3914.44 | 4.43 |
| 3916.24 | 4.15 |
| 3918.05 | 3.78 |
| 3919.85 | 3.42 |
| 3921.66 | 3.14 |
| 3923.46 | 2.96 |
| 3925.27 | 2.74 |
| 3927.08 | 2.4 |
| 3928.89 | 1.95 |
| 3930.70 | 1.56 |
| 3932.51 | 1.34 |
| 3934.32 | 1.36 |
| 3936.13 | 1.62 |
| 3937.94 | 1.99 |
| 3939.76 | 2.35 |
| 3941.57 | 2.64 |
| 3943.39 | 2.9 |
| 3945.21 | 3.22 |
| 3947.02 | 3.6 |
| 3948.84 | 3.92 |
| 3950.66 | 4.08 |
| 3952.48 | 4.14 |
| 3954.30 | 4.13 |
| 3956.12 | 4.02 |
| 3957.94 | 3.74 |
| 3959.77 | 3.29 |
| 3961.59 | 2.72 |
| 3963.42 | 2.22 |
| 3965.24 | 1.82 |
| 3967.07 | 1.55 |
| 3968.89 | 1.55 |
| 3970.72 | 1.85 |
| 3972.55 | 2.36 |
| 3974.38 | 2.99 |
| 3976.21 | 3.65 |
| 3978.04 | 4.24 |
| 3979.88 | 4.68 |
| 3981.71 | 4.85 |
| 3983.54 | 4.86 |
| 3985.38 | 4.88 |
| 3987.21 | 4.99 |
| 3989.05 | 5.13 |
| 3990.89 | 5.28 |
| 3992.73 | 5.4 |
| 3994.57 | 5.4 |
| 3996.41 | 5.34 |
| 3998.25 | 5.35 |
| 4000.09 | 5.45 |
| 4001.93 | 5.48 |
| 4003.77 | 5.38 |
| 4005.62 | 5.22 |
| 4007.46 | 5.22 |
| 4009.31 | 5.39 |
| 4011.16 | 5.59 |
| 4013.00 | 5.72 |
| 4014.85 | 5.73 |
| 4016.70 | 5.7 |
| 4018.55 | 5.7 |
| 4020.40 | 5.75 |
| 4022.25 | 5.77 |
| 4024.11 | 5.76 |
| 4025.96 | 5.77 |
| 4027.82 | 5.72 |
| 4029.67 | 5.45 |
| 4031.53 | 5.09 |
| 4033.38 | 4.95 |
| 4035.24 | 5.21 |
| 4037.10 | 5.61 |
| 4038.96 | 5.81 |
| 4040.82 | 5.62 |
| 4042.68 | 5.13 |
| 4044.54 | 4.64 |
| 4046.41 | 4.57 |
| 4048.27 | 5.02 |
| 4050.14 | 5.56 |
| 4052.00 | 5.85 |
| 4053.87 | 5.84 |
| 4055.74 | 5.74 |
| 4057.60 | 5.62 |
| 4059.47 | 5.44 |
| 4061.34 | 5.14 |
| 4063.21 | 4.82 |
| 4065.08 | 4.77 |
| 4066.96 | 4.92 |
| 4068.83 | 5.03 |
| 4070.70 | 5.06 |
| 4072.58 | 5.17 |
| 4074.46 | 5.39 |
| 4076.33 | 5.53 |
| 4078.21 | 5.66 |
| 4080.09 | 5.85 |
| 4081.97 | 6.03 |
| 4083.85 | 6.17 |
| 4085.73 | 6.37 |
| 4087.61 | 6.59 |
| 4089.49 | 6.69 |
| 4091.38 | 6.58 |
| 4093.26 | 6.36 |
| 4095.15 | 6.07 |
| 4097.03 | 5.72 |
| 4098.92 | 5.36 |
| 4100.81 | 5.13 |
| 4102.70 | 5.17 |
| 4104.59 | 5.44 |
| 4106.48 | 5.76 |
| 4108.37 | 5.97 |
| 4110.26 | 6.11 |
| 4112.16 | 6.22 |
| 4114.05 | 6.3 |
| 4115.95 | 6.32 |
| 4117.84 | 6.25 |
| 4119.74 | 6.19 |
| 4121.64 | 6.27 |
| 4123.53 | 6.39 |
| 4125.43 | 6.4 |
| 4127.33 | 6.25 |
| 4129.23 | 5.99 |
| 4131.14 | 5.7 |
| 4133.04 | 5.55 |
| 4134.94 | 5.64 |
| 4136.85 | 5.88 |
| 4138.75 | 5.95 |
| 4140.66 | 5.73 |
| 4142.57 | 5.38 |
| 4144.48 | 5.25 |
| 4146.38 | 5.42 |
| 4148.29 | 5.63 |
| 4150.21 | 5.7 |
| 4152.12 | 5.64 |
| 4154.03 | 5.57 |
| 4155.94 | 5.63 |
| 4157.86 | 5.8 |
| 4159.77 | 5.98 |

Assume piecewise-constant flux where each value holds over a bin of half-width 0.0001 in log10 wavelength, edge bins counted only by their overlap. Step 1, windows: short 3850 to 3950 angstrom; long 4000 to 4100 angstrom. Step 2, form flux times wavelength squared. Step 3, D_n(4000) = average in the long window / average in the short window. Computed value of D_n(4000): 1.95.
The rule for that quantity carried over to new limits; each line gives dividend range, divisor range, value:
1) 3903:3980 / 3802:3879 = 1.18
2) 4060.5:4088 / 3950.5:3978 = 1.96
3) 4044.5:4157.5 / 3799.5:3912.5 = 2.16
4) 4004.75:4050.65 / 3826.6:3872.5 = 2.33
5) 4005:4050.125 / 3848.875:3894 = 1.99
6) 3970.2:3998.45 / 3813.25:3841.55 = 2.37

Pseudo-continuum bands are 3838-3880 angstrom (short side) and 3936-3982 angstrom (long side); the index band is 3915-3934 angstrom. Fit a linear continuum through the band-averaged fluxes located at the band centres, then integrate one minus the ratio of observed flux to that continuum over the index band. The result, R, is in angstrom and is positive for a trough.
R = 1.7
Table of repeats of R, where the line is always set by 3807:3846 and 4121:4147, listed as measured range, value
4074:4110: -3.51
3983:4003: -4.51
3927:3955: 7.71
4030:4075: -2.91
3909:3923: -2.30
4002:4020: -4.20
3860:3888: 0.20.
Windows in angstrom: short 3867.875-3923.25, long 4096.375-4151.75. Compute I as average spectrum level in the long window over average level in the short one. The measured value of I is 1.68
